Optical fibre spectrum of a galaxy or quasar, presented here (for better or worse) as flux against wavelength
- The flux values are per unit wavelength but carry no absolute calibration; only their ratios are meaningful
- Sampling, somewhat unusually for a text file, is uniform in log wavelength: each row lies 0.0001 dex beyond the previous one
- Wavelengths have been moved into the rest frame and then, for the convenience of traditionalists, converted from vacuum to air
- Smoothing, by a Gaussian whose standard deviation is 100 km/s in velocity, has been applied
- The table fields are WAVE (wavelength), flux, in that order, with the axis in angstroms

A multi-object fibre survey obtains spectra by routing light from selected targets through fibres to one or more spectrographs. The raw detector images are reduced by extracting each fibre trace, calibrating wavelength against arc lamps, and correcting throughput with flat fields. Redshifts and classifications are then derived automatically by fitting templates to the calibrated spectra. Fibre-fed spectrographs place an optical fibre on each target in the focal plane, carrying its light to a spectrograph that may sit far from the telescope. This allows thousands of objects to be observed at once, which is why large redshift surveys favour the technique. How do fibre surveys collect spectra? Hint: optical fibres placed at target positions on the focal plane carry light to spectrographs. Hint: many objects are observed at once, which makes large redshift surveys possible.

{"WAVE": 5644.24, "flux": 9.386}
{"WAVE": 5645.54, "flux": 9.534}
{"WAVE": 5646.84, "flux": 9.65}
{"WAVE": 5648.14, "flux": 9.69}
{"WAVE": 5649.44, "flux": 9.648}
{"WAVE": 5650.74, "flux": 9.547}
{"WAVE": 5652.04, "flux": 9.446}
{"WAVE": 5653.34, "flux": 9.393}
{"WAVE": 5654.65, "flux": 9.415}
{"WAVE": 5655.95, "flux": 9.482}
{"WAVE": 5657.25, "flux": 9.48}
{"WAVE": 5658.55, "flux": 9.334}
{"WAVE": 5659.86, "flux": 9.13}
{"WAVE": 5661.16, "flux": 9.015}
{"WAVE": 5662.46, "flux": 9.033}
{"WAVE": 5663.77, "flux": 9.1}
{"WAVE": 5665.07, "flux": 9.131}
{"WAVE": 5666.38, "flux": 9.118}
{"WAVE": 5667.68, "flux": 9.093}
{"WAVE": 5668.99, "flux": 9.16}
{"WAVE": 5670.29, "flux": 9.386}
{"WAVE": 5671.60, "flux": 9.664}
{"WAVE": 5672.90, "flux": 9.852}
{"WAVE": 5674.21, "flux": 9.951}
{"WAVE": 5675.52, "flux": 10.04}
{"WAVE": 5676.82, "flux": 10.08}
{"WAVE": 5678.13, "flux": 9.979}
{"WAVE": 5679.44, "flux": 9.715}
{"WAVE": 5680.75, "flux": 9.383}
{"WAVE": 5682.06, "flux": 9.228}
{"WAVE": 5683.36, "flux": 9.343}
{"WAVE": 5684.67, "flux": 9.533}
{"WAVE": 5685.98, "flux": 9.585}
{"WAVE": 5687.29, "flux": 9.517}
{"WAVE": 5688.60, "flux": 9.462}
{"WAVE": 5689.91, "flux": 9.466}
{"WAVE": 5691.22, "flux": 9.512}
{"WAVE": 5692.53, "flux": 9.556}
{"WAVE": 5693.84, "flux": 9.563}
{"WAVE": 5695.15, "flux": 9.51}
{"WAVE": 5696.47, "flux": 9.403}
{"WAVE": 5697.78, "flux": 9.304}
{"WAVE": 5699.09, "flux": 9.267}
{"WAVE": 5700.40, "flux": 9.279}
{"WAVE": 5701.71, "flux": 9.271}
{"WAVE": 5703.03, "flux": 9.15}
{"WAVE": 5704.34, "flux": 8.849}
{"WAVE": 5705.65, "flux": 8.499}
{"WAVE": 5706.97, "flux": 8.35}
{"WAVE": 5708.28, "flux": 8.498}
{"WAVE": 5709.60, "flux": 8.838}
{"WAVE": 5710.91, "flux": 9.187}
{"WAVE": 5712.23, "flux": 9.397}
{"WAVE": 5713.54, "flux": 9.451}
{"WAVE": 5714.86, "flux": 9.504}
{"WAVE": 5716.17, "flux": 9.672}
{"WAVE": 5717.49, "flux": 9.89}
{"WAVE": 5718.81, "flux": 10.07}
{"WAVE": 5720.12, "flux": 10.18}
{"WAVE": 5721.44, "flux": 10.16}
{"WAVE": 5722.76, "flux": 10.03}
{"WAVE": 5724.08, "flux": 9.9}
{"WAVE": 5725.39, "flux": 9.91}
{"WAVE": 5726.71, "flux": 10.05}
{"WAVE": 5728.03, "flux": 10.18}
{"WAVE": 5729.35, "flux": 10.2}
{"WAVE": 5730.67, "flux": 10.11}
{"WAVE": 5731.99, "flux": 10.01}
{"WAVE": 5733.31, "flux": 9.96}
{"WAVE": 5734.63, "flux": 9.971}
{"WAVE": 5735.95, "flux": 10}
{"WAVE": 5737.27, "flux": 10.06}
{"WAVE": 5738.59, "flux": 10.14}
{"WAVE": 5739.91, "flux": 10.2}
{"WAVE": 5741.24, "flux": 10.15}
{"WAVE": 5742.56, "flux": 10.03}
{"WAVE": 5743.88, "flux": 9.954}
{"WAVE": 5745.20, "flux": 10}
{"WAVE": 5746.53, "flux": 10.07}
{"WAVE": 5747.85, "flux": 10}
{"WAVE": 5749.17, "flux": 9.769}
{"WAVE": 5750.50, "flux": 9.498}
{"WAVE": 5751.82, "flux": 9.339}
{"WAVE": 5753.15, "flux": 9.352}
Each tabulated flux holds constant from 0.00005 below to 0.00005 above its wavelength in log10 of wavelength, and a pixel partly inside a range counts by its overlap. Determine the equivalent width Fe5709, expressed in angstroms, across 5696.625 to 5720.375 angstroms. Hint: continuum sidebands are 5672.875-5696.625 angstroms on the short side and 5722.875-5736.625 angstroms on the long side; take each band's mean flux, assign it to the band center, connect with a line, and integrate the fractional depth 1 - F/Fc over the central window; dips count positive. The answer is 1.4 angstroms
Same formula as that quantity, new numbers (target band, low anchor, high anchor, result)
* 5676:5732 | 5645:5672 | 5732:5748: 1.2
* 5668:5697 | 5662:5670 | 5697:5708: -1.7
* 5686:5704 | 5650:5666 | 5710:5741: 0.4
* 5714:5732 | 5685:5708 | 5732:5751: -0.5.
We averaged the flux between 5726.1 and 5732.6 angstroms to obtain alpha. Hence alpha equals 10.1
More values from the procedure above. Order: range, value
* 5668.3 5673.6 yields 9.51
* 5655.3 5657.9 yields 9.5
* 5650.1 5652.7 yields 9.51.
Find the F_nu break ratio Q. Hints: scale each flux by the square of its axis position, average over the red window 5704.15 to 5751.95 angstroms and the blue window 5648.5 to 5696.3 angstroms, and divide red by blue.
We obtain 1.05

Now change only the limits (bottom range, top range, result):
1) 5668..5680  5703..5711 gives 0.91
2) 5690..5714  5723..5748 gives 1.11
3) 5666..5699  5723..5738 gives 1.07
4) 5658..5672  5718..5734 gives 1.12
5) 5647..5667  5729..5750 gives 1.11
